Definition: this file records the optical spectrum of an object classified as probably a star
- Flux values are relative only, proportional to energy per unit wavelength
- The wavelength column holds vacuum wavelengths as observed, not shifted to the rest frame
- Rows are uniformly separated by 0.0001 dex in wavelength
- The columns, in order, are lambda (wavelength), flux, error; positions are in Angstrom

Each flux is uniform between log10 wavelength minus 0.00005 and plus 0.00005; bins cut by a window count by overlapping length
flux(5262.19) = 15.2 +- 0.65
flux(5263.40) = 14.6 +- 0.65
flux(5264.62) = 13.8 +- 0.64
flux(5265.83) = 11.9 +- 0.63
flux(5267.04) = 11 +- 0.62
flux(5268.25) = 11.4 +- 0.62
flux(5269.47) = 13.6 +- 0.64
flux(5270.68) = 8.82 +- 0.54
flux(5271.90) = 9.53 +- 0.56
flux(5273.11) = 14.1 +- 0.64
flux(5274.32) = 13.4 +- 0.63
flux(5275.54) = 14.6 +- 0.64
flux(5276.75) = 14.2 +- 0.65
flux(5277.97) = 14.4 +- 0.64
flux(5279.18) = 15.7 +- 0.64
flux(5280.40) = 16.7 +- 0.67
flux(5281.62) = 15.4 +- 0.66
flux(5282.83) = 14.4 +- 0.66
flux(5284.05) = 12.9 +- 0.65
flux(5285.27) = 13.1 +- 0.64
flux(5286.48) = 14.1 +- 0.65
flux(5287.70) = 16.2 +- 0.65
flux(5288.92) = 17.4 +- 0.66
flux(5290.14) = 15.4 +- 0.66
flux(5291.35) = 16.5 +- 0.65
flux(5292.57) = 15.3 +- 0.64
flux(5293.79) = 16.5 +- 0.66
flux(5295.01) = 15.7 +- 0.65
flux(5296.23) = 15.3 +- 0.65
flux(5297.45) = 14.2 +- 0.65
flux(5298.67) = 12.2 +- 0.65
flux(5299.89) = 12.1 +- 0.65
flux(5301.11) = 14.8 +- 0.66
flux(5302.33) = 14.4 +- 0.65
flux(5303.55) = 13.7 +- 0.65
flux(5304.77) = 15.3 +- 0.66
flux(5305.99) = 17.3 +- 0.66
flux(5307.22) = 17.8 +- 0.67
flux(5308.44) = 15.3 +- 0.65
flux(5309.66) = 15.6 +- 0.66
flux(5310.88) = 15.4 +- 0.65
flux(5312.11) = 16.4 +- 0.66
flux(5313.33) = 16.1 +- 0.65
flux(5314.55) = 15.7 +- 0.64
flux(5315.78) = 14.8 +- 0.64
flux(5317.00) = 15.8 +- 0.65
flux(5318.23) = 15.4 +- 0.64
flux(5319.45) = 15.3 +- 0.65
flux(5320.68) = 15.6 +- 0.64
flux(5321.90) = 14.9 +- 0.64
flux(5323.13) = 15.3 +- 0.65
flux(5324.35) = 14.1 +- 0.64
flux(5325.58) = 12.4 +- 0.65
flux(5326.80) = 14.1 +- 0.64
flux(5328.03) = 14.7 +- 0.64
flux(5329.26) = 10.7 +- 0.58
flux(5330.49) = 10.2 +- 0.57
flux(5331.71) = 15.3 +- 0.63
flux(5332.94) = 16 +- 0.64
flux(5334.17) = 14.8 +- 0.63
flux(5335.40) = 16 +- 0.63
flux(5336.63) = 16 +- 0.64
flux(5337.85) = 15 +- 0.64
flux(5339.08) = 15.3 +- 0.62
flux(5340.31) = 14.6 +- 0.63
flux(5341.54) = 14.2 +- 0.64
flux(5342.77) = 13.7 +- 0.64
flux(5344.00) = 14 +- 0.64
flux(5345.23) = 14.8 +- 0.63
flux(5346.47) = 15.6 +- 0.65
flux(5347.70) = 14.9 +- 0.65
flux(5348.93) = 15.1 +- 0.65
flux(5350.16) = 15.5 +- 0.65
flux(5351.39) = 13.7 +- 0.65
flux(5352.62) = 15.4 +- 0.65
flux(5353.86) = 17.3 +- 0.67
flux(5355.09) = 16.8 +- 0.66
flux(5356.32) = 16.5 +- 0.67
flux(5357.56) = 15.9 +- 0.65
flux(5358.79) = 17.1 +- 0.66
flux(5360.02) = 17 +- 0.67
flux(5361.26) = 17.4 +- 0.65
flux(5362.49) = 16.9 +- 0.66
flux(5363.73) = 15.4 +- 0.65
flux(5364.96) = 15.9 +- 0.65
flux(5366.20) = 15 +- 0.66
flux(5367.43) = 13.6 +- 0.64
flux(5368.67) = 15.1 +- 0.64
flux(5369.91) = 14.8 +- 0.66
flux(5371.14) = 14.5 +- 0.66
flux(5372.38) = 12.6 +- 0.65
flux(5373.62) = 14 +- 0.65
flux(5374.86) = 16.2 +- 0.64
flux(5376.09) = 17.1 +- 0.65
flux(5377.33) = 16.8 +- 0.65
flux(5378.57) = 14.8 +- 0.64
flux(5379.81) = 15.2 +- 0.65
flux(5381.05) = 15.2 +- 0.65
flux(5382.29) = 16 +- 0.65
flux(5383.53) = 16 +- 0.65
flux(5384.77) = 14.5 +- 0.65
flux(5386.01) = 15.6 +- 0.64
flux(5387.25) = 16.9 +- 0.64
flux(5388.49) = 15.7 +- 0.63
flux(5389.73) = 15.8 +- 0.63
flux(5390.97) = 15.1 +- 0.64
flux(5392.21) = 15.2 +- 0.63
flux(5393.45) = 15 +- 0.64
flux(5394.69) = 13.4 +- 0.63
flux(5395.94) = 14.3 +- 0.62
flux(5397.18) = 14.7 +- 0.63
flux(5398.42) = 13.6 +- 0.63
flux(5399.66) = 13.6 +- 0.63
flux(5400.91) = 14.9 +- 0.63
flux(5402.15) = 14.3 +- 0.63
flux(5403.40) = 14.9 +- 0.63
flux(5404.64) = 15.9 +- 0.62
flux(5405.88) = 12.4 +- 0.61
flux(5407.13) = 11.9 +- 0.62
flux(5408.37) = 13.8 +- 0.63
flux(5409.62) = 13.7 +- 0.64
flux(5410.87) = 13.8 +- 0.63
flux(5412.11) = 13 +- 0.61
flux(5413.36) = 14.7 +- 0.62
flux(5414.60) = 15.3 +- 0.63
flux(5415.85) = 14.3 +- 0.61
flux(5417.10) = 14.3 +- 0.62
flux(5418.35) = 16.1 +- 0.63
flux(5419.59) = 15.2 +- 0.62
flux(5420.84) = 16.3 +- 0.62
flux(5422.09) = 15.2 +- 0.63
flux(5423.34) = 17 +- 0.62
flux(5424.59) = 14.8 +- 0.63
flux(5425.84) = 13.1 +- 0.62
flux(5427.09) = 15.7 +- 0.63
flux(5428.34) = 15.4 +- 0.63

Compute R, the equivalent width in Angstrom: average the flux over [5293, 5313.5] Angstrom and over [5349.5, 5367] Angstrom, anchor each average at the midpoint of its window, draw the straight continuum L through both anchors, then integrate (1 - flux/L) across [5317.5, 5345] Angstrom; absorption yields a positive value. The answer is 2.1 Angstrom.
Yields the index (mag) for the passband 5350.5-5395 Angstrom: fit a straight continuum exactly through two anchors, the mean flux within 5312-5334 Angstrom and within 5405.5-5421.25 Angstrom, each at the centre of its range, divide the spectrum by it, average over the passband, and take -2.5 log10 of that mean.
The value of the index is -0.09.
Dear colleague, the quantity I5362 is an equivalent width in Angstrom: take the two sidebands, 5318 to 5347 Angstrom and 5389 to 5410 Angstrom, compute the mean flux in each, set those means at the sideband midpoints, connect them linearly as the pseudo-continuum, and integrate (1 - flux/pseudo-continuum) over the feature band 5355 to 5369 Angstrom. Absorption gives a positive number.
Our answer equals -1.6 Angstrom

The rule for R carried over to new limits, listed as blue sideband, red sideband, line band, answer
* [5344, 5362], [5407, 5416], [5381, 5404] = -0.7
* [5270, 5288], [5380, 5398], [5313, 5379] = -2.0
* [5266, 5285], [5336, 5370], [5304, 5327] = -1.6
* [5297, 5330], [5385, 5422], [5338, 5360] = -1.0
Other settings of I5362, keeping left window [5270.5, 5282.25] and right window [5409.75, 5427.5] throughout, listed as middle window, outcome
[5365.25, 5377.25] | -0.3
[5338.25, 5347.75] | -0.2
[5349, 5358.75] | -1.0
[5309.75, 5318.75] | -1.0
